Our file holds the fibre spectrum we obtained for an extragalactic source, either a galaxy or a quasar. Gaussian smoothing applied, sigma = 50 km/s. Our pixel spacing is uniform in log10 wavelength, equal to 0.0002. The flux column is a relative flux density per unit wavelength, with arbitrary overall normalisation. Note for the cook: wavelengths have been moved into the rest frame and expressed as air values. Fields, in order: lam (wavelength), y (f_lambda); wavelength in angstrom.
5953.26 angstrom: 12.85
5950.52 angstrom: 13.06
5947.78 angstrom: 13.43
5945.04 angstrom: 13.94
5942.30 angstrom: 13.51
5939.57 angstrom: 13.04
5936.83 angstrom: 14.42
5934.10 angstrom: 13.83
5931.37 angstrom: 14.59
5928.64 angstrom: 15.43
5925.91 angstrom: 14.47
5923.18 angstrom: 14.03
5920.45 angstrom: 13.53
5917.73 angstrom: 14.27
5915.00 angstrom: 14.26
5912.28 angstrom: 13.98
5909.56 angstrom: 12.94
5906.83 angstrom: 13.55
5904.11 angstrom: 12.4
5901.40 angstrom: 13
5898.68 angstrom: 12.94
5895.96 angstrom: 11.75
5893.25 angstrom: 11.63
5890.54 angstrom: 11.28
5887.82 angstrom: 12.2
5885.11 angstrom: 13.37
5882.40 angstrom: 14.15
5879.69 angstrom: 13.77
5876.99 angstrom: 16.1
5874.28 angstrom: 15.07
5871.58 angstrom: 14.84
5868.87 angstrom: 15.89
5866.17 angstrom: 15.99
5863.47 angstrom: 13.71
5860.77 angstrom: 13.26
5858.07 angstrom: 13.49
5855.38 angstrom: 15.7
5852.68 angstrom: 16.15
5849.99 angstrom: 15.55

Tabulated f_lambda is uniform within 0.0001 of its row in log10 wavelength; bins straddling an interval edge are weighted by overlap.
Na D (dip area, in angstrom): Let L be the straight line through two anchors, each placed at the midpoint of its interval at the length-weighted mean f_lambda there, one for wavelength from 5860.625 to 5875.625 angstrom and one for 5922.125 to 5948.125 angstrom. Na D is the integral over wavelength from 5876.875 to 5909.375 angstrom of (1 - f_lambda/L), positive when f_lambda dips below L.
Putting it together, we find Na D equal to 3.8 angstrom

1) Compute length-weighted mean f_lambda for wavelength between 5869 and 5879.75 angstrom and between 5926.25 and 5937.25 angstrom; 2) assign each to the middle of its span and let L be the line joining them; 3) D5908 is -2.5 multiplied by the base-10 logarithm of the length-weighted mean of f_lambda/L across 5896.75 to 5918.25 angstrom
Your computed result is 0.116 mag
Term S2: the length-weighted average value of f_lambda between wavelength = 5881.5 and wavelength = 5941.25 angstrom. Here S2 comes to 13.4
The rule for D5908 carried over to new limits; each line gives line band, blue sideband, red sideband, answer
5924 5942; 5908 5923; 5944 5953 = -0.052 mag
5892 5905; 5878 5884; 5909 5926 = 0.136 mag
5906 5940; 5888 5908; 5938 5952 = -0.093 mag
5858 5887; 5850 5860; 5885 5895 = -0.081 mag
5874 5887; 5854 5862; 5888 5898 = -0.141 mag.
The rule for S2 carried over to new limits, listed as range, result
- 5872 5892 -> 13.7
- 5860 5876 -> 14.9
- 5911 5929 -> 14.2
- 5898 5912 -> 13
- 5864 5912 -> 13.6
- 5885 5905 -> 12.3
